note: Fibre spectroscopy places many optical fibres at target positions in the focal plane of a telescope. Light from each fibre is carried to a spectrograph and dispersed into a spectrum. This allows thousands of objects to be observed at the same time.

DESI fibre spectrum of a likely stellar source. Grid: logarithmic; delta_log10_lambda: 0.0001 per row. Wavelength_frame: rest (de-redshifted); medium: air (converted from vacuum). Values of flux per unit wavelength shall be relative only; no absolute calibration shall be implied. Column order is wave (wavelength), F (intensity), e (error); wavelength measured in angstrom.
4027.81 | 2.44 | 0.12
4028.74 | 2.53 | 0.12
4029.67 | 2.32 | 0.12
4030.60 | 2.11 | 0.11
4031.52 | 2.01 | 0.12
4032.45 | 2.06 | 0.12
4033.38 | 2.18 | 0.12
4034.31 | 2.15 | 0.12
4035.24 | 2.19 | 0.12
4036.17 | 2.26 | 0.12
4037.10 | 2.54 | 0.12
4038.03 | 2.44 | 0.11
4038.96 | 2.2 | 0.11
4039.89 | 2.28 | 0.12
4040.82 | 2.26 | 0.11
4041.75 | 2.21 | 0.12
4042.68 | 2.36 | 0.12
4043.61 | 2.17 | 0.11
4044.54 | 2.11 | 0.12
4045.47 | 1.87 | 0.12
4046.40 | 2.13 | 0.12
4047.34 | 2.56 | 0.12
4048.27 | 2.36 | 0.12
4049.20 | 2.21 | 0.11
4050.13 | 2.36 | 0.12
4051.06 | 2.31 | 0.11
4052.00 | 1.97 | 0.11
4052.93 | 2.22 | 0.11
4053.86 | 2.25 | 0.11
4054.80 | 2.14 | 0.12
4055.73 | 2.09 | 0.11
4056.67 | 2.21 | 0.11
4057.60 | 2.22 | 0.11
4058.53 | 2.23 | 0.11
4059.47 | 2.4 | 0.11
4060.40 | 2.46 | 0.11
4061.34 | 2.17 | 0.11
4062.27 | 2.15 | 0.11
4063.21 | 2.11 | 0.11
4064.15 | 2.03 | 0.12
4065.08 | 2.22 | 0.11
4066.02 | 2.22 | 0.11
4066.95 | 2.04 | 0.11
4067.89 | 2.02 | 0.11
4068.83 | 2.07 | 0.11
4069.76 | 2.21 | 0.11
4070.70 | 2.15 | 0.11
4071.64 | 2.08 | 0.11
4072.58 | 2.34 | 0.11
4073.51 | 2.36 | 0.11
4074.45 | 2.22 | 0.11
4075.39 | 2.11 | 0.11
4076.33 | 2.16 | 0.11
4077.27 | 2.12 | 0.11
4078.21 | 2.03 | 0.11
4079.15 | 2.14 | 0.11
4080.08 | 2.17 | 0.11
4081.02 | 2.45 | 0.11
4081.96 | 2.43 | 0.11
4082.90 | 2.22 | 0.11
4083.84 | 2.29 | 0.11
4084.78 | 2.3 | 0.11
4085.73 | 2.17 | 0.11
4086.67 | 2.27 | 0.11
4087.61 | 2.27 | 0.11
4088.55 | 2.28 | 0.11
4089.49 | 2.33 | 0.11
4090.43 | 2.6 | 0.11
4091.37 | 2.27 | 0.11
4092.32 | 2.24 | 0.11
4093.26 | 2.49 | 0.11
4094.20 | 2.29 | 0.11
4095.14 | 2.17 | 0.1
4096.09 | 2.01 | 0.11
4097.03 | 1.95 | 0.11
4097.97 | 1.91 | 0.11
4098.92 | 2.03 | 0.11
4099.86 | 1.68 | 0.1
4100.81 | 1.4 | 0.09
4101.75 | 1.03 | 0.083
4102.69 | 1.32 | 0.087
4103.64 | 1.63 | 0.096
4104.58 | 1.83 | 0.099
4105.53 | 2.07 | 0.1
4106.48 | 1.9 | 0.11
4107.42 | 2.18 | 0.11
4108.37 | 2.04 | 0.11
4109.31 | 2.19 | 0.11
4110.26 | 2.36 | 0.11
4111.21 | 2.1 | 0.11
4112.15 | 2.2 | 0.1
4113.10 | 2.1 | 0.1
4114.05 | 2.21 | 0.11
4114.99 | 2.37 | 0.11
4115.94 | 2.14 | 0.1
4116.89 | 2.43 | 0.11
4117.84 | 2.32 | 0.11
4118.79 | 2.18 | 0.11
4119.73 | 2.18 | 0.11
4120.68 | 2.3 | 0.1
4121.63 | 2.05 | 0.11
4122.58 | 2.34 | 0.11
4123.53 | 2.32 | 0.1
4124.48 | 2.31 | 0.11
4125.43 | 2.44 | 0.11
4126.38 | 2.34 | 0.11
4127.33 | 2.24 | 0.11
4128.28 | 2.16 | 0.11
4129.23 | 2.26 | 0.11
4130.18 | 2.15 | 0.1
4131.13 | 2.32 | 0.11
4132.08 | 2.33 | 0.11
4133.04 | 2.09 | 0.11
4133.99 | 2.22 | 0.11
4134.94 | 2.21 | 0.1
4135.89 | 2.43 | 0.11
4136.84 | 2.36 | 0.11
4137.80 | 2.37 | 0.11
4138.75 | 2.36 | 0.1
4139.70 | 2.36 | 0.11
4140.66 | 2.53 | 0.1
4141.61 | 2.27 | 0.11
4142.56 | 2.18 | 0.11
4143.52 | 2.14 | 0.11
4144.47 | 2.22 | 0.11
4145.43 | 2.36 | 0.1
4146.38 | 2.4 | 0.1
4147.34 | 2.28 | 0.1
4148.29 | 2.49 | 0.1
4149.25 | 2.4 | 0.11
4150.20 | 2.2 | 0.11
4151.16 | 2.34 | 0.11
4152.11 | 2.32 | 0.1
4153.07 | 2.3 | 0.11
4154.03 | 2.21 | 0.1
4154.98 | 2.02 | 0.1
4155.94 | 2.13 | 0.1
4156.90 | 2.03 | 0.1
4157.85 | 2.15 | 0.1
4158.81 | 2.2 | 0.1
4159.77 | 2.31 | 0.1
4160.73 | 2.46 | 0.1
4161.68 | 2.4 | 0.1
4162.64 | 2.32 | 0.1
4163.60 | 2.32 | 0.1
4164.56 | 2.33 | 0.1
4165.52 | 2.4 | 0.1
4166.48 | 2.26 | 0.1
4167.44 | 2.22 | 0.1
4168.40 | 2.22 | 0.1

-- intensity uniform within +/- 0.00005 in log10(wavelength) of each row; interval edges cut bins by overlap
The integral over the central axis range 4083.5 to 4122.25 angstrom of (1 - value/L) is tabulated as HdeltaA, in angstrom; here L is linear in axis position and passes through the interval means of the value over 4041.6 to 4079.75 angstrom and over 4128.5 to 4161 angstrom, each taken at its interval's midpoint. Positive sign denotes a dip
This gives 2.3 angstrom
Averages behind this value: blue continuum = 2.19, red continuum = 2.27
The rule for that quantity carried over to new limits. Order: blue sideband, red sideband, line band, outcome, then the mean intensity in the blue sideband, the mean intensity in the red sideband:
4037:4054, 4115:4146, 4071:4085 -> 0.2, 2.25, 2.28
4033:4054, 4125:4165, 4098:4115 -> 2.7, 2.24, 2.28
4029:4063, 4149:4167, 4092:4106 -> 2.4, 2.23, 2.27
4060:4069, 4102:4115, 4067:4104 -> -0.5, 2.15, 2.01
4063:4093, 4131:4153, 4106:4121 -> 0.5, 2.22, 2.31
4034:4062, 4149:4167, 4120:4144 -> -0.2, 2.24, 2.27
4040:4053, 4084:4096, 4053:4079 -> 0.9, 2.22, 2.3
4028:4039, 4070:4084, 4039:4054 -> 0.1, 2.25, 2.22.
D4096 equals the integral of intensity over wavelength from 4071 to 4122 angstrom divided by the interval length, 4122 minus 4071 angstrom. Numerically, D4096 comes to 2.13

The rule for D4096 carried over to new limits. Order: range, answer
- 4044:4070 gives 2.19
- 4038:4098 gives 2.22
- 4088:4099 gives 2.22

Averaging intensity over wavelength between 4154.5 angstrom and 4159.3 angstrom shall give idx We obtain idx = 2.11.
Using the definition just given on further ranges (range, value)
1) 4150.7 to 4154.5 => 2.29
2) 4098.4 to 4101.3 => 1.7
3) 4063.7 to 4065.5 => 2.13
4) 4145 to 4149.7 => 2.39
